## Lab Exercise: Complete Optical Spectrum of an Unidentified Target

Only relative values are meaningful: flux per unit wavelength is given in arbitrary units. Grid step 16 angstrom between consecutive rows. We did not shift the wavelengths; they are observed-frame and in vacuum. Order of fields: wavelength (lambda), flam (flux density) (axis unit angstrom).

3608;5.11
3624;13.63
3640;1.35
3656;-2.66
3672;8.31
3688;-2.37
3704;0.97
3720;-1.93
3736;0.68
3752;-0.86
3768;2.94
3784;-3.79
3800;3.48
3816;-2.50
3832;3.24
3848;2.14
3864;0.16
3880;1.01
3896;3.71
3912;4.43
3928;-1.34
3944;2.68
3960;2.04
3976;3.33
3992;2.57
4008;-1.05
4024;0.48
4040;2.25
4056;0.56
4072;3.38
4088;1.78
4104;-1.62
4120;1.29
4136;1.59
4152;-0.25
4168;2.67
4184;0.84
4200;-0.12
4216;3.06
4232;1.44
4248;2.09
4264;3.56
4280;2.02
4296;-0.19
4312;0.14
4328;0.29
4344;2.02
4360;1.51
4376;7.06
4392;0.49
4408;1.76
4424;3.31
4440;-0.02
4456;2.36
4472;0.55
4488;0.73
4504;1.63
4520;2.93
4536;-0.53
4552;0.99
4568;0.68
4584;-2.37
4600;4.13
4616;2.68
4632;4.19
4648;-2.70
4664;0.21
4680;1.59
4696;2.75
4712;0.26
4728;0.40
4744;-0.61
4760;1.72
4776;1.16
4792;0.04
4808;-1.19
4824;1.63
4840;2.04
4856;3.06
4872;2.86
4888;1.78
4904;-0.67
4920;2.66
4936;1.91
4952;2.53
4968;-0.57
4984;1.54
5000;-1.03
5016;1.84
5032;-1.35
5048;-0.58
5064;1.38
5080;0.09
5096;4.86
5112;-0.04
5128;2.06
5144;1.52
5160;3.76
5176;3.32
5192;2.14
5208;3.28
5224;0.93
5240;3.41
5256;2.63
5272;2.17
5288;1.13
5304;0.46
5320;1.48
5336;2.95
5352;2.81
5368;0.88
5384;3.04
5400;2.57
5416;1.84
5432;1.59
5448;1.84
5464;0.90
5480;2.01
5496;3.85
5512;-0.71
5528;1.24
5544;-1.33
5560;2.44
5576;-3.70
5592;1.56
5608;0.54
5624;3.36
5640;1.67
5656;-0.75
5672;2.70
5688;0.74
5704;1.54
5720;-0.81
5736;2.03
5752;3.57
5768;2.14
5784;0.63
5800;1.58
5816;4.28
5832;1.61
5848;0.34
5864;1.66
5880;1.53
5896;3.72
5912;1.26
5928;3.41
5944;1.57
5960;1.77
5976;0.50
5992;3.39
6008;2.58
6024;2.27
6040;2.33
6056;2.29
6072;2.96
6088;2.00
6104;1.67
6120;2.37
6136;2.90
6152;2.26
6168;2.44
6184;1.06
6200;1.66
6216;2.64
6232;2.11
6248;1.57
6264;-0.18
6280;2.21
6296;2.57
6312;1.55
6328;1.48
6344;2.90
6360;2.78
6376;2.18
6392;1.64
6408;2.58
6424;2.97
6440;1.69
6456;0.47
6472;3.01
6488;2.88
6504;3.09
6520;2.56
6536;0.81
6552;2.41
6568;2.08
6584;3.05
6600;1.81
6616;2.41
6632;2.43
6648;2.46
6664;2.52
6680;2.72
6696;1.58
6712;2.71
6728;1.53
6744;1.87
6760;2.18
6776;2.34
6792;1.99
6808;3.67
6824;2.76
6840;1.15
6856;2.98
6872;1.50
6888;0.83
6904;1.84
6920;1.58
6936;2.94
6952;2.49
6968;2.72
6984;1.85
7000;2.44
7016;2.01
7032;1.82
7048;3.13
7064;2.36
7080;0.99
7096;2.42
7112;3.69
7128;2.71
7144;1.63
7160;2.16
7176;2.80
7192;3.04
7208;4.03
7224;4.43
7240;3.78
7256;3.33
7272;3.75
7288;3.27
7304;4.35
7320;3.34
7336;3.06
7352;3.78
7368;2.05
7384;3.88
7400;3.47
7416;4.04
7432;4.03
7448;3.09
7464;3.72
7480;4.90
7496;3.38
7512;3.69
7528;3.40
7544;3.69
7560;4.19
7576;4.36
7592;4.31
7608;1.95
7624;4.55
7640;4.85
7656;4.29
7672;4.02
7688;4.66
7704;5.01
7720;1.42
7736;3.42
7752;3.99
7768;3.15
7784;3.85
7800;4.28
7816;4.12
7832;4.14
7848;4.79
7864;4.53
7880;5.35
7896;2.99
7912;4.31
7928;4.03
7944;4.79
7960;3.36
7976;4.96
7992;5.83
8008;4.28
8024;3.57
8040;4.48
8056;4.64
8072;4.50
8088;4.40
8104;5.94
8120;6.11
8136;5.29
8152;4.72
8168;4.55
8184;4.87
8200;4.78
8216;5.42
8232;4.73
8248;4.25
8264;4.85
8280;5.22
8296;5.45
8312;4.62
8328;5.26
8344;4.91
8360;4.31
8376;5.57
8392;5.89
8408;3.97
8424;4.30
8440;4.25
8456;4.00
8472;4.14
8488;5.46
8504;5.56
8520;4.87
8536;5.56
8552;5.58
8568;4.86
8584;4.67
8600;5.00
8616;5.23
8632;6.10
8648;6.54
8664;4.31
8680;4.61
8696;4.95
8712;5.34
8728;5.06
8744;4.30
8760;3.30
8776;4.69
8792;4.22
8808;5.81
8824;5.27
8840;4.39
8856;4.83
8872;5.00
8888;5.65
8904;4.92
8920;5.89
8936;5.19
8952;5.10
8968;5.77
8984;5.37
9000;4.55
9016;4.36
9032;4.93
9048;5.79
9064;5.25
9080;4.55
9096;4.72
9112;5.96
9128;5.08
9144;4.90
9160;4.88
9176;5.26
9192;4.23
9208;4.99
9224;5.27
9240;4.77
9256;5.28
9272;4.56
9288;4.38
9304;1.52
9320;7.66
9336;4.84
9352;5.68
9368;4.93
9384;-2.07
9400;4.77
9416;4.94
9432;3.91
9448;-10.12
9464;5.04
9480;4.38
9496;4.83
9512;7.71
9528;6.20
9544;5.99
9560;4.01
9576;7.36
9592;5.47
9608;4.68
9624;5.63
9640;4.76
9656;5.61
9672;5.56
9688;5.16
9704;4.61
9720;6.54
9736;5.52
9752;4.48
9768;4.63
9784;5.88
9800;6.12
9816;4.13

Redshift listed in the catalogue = 0.80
